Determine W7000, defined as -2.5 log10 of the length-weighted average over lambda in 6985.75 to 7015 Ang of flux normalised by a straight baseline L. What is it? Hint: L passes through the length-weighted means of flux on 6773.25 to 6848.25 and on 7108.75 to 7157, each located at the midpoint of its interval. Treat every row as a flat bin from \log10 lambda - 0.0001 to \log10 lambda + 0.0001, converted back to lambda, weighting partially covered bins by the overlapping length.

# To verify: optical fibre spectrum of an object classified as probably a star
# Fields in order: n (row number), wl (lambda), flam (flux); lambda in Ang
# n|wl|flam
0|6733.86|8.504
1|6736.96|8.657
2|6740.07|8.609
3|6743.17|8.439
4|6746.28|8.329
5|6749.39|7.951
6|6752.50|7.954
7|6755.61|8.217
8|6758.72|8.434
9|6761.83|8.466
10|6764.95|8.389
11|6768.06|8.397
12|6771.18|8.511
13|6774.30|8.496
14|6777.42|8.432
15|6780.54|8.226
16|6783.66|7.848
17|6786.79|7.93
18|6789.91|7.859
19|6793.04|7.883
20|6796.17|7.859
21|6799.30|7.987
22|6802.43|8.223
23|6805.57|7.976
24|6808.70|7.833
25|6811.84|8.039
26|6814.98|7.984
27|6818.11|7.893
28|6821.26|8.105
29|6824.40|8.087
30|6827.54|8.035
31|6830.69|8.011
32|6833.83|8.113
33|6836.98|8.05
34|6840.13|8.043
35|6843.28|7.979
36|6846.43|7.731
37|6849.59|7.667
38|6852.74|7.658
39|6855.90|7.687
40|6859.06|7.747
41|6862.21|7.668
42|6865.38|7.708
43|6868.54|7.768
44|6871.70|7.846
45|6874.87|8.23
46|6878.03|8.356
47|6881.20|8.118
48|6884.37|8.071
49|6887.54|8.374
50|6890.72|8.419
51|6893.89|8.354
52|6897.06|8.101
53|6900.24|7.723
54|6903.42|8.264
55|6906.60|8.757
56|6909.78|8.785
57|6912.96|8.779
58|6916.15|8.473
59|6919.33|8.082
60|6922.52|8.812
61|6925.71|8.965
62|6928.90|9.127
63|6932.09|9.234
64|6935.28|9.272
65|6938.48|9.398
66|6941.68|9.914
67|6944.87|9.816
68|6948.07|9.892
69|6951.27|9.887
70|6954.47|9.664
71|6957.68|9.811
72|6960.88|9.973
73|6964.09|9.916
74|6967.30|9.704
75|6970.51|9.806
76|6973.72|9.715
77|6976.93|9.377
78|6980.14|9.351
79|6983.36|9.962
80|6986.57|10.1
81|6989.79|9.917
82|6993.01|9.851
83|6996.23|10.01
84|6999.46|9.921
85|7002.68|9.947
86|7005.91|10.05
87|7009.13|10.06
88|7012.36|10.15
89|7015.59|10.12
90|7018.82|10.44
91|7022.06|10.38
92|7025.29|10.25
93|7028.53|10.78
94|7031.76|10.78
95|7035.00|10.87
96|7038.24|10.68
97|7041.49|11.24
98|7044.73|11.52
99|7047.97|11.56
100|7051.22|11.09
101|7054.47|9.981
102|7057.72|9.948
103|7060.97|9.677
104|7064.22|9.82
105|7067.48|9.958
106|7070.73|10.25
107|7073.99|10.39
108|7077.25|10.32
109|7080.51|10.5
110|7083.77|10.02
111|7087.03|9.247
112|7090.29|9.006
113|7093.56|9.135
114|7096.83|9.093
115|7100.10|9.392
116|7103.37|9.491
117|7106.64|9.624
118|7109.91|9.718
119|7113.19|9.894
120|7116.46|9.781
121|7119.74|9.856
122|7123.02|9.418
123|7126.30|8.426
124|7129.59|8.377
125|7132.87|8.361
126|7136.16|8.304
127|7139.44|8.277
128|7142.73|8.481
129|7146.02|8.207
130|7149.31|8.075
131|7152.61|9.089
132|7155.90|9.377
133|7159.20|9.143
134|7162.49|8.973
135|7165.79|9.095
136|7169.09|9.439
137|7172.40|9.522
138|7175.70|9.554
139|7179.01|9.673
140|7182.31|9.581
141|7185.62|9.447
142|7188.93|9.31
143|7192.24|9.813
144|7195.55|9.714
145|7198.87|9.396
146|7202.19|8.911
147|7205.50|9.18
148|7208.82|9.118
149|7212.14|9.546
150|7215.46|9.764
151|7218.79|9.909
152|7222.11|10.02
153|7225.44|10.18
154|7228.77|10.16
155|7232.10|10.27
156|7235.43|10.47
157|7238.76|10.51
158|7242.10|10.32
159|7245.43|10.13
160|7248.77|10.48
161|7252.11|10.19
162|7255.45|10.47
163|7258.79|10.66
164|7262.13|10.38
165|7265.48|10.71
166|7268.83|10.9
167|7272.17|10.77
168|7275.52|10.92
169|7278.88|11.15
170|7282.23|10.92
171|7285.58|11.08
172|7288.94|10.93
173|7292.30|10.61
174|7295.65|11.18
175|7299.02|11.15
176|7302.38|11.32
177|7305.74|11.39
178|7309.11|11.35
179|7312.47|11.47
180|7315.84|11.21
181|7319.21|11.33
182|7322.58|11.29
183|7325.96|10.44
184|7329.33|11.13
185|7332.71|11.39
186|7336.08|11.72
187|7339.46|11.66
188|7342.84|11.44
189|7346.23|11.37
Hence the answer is -0.17 mag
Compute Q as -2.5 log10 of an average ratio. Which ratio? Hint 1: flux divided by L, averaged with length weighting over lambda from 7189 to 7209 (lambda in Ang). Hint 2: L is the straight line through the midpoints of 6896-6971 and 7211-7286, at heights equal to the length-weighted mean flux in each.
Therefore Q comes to 0.10 mag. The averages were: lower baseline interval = 9.17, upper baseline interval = 10.4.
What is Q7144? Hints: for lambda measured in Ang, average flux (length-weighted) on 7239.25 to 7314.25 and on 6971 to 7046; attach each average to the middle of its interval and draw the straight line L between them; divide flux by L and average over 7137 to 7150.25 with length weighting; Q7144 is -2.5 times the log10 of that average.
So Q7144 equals 0.26 mag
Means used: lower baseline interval 10.2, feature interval 8.28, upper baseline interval 10.8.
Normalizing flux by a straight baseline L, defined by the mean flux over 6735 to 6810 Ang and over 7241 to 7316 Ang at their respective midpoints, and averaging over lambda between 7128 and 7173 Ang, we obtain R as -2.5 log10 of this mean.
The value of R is 0.17 mag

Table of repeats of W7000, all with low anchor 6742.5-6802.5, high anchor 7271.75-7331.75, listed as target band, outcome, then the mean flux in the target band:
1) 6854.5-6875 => 0.12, 7.78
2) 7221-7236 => 0.05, 10.2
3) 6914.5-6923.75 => 0.07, 8.44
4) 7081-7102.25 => 0.06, 9.38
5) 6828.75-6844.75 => 0.07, 8.04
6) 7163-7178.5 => 0.11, 9.39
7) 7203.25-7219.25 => 0.12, 9.45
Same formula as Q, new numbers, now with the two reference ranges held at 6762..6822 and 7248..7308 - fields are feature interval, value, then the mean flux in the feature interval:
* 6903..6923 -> 0.028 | 8.57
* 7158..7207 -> 0.102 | 9.39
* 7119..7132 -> 0.123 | 8.92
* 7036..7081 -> -0.096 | 10.5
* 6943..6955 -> -0.097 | 9.84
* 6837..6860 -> 0.083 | 7.8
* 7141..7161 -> 0.162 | 8.73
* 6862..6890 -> 0.070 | 8.04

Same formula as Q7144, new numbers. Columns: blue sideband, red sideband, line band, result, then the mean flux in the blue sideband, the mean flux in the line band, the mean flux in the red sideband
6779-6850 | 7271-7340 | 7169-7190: 0.091 mag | 7.98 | 9.51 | 11.2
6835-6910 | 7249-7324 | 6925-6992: -0.122 mag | 8.03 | 9.67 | 11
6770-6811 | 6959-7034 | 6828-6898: 0.101 mag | 8.08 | 7.99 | 10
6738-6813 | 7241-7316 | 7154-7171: 0.115 mag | 8.18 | 9.21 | 10.9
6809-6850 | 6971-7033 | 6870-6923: 0.060 mag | 7.98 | 8.32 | 10.1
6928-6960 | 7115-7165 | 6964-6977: -0.023 mag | 9.62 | 9.72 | 8.81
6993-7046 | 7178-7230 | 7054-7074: 0.027 mag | 10.4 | 9.97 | 9.6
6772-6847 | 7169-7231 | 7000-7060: -0.180 mag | 8.03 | 10.5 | 9.6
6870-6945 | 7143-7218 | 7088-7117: -0.043 mag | 8.61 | 9.44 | 9.26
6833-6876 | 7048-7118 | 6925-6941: -0.087 mag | 7.84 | 9.25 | 9.86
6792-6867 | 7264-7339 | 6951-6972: -0.117 mag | 7.91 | 9.82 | 11.1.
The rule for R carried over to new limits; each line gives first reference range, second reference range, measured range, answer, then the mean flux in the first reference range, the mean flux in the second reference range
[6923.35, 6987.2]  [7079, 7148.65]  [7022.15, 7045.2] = -0.15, 9.63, 9.15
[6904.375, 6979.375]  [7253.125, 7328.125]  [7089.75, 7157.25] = 0.13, 9.35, 11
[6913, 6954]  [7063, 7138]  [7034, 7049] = -0.19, 9.23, 9.49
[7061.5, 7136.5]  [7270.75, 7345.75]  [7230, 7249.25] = 0.03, 9.52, 11.2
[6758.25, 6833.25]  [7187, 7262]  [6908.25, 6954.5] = -0.06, 8.12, 9.94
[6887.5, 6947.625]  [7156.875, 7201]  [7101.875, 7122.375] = -0.05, 8.8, 9.43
